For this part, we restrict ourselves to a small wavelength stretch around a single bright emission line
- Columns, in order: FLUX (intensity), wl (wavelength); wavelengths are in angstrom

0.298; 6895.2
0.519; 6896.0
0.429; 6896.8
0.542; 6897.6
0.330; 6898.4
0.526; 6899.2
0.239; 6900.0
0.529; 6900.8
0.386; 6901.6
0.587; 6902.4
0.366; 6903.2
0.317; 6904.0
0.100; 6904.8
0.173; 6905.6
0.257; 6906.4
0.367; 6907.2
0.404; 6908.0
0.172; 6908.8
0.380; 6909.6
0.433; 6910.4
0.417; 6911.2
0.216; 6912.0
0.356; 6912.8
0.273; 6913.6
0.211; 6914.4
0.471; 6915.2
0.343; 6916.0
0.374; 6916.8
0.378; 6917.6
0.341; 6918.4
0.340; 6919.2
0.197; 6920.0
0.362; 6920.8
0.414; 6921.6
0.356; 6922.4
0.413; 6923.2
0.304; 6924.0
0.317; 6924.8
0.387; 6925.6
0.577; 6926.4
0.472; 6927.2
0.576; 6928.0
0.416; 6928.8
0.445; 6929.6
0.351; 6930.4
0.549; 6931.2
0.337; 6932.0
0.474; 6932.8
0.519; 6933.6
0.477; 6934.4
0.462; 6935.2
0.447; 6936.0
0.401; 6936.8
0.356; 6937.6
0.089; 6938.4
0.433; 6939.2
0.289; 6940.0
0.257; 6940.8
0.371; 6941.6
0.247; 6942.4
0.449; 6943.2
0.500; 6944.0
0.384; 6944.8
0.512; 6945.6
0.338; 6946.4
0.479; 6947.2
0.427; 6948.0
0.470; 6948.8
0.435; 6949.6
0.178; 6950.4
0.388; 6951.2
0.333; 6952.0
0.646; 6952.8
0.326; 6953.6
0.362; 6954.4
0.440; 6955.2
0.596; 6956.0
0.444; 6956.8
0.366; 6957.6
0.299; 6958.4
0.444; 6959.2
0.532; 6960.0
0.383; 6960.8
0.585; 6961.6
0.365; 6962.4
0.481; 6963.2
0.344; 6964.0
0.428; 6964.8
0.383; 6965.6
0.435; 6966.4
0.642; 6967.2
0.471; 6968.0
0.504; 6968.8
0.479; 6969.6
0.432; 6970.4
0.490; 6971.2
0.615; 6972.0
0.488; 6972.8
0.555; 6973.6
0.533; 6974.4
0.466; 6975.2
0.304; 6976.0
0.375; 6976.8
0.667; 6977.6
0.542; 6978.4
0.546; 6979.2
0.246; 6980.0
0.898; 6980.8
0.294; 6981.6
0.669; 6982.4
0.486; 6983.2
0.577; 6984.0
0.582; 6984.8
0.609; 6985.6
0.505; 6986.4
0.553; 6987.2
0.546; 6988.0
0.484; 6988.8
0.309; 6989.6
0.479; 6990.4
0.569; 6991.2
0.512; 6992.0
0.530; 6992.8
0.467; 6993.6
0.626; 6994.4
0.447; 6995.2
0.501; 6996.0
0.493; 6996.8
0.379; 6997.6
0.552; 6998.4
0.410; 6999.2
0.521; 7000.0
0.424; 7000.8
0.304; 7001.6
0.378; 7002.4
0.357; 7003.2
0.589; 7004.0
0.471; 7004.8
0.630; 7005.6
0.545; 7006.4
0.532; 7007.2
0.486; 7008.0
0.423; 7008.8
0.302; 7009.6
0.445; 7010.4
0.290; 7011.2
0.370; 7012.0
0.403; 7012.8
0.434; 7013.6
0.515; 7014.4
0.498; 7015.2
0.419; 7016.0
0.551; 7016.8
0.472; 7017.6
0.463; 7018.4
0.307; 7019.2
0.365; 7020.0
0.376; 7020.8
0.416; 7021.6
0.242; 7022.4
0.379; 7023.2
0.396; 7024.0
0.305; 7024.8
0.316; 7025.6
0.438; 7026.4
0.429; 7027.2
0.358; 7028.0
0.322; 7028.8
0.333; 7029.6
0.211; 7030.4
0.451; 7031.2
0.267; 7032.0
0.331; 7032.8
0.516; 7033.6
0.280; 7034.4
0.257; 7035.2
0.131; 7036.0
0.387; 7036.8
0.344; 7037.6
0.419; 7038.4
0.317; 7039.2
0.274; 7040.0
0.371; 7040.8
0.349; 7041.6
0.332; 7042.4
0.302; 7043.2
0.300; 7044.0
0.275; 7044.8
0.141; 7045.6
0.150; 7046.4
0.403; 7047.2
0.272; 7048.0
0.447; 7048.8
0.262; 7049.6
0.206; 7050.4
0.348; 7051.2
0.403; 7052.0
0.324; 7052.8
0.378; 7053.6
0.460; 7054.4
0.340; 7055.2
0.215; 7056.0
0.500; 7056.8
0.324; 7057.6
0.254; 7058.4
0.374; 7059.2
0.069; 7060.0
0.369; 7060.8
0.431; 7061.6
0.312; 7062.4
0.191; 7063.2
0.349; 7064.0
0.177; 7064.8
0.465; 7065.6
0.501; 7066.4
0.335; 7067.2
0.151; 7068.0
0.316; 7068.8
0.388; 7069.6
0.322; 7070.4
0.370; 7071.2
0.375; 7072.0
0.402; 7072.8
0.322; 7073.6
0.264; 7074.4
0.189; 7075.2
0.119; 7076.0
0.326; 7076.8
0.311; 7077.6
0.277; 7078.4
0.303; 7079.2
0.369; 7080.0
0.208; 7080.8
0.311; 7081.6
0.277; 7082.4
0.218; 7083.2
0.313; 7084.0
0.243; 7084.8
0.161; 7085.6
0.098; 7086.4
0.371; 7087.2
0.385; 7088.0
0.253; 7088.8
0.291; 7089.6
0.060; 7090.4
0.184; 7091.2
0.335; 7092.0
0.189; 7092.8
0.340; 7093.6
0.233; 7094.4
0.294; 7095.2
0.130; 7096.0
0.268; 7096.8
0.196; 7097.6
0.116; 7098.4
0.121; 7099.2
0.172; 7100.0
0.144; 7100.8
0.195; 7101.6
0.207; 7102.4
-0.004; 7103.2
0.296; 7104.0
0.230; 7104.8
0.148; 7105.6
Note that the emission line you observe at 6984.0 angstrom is C IV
